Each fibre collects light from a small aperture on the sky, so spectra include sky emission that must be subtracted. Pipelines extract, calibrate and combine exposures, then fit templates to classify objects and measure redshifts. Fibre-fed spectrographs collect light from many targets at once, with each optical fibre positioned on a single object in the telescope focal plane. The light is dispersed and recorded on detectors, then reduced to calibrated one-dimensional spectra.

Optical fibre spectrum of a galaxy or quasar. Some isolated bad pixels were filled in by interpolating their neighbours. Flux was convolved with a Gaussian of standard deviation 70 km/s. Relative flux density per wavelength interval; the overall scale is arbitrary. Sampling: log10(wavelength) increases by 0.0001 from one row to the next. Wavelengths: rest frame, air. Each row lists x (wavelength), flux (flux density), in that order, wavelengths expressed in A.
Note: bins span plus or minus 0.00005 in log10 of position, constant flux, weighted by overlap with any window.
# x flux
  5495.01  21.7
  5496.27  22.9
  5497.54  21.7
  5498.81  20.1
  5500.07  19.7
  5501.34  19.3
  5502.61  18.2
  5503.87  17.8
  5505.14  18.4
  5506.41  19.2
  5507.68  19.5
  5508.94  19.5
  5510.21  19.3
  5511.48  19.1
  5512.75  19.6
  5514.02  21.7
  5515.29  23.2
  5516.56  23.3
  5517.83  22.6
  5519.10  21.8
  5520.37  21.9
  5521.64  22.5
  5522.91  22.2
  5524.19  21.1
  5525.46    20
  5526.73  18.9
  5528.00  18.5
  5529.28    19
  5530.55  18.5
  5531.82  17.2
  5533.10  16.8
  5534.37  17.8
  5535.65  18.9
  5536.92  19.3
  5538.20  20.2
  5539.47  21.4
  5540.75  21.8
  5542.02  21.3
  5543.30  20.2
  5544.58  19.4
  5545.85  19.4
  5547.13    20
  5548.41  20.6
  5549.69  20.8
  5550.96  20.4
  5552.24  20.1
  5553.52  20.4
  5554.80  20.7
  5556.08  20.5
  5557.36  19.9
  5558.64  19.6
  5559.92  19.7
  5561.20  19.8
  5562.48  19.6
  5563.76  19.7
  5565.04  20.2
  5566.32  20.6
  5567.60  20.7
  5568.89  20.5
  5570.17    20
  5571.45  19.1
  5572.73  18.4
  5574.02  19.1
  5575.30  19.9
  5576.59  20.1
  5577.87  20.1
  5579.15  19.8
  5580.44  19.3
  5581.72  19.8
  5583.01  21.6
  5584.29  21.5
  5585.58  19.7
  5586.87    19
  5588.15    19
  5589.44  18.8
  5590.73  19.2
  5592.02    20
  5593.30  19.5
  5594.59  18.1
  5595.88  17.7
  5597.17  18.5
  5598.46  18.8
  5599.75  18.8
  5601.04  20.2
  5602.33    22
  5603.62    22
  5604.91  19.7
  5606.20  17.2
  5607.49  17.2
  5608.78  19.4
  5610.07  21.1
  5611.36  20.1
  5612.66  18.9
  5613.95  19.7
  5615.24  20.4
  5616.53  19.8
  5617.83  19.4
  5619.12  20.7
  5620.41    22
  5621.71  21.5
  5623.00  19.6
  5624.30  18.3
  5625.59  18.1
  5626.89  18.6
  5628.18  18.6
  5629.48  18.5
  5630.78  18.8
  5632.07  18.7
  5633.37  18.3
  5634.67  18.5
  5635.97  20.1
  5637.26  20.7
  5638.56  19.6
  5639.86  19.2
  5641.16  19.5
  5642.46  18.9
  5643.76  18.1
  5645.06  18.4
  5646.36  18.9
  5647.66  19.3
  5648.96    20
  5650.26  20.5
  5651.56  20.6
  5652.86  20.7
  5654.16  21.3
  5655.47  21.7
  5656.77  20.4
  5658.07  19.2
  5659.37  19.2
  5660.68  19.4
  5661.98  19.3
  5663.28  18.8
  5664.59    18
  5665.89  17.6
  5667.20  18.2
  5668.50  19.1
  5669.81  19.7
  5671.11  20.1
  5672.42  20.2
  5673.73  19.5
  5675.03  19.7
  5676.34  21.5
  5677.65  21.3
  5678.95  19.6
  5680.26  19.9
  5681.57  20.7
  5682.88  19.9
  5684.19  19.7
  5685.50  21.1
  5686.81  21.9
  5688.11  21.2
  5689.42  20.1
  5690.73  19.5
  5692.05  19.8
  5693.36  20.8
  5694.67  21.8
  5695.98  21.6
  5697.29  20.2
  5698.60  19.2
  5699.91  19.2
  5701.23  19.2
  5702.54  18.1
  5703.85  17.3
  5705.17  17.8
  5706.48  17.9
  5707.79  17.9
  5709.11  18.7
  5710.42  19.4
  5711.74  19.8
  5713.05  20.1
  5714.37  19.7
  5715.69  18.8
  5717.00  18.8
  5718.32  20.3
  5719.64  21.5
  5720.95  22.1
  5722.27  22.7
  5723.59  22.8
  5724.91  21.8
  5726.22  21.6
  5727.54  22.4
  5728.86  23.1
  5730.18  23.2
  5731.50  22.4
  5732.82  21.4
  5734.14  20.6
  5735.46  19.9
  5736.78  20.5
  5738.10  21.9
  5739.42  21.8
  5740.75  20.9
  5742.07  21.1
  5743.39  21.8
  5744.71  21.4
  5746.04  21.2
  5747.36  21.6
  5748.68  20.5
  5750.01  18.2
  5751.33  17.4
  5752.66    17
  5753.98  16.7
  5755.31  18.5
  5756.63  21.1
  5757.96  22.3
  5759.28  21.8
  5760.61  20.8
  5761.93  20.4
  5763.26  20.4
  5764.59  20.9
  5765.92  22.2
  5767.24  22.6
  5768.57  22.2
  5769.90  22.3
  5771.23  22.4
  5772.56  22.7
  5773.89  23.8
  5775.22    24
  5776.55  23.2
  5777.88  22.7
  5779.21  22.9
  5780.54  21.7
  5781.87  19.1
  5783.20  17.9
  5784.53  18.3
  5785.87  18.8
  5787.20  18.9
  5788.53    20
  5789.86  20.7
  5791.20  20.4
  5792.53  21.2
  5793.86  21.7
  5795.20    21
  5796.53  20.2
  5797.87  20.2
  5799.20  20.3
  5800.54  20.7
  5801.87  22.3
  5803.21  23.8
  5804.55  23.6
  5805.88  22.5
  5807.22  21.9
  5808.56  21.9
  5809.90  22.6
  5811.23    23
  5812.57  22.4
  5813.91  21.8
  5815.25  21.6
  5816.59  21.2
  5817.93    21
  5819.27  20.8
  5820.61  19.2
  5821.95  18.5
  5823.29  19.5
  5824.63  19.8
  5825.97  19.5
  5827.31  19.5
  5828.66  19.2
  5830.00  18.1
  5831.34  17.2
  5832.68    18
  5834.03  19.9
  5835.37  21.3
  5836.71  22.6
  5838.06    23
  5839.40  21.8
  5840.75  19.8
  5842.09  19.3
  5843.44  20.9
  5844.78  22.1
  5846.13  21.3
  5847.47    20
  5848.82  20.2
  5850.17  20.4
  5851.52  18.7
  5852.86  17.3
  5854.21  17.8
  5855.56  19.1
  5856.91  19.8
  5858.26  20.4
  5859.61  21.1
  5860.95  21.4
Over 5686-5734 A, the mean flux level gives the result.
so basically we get 20.4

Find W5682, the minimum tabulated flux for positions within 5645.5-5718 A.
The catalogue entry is 17.3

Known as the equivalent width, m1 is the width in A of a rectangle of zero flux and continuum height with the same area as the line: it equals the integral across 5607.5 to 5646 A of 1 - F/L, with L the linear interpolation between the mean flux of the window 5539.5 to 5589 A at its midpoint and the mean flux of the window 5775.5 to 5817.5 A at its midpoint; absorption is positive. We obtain 1.89 A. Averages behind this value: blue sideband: 20.1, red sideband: 21.3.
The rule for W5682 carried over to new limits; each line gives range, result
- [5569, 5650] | 17.2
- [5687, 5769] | 16.7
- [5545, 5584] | 18.4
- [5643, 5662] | 18.1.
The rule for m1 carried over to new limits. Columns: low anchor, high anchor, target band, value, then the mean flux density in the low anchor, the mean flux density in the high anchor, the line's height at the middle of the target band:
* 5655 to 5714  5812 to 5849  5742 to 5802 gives -2.19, 19.7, 20.3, 20.1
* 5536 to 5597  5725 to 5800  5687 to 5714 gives 1.46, 19.9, 21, 20.6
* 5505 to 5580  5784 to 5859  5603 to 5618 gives 0.44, 20.1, 20.5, 20.2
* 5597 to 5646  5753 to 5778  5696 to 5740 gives 1.00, 19.4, 21.6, 20.9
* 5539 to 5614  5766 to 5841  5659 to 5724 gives 2.03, 19.8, 21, 20.4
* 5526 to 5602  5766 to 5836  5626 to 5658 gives 0.96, 19.6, 21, 20.1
